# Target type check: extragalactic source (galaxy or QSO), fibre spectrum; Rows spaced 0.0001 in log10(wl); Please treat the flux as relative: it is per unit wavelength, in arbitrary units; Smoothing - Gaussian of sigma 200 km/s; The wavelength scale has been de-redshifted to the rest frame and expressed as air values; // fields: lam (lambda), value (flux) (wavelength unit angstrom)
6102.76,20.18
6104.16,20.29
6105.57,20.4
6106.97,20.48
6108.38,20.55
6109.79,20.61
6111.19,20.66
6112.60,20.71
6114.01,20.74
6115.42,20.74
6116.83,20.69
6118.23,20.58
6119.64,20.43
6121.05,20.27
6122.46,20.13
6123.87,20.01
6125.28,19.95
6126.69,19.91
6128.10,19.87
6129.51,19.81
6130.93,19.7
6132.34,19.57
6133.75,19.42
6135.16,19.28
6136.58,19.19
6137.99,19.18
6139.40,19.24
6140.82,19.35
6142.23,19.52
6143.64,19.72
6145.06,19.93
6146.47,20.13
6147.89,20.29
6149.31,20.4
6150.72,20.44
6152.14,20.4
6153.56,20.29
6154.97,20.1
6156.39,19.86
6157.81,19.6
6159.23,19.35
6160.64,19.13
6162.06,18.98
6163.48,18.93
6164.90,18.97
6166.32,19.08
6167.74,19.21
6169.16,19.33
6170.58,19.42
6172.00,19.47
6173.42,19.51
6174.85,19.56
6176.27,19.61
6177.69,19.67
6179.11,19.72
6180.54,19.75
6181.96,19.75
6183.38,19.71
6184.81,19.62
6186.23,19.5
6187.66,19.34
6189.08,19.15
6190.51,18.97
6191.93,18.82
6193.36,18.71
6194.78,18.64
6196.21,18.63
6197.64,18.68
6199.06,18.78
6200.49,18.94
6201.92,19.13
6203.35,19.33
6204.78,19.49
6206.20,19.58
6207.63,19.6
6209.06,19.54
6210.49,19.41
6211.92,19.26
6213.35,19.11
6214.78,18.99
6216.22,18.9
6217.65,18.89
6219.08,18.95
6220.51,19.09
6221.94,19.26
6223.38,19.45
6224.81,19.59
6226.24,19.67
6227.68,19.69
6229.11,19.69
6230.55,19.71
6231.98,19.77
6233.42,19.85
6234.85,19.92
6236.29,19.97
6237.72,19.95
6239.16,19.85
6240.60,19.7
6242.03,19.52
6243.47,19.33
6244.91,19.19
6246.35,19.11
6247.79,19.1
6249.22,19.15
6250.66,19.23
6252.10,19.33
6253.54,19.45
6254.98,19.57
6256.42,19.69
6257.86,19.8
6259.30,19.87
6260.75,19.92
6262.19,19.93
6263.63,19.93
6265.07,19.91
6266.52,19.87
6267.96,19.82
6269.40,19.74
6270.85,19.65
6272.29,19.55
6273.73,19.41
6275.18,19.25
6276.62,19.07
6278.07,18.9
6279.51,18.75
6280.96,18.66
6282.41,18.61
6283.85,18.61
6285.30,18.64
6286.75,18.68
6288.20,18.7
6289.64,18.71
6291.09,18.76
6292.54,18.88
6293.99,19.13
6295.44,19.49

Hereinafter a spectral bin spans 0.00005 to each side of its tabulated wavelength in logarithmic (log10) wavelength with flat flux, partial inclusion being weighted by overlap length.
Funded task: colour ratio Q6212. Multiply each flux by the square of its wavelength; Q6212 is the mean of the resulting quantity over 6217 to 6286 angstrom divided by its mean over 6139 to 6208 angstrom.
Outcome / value 1.0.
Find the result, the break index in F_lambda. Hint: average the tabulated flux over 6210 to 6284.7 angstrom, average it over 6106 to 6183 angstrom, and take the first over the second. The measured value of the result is 0.98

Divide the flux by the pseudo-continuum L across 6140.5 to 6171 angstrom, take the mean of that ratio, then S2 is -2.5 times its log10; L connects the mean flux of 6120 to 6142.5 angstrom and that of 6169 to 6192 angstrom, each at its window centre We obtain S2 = -0.01 mag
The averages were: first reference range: 19.7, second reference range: 19.5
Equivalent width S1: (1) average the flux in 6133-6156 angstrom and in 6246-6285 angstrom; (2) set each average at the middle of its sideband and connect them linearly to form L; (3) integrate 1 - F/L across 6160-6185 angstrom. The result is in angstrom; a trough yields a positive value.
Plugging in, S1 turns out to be 0.4 angstrom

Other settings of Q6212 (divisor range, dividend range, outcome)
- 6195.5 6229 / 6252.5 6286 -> 1.03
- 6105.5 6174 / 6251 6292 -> 1.01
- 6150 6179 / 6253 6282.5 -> 1.03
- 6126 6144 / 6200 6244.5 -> 1.03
